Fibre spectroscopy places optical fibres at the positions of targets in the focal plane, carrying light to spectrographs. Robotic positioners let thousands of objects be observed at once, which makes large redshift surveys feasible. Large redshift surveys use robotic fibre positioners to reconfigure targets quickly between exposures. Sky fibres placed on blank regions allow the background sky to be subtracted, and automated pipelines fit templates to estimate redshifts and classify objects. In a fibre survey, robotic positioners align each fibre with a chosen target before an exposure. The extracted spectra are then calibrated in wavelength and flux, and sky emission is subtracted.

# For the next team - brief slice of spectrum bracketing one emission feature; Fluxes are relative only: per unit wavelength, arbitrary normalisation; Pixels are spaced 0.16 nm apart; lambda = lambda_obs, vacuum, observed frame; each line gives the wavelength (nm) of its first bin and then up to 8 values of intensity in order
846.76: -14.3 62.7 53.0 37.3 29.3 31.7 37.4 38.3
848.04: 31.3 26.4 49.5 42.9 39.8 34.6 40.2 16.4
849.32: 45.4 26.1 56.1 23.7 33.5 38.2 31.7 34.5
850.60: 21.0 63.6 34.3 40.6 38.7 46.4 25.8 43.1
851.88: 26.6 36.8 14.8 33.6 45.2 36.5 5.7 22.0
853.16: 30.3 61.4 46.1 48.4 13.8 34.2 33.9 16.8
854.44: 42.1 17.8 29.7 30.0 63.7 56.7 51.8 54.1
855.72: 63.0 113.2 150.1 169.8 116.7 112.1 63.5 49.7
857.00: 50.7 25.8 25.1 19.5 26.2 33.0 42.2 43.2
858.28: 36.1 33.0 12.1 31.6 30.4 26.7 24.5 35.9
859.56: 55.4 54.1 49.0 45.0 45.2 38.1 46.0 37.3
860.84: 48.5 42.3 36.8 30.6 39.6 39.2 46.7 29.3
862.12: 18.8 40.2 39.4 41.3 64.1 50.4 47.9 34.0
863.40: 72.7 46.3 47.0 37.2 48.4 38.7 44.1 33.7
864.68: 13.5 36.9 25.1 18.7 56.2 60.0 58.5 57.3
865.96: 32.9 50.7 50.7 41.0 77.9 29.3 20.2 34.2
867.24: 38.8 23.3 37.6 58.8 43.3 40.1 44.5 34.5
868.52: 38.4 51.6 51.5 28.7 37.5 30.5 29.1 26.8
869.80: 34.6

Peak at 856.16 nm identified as H-gamma 4340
